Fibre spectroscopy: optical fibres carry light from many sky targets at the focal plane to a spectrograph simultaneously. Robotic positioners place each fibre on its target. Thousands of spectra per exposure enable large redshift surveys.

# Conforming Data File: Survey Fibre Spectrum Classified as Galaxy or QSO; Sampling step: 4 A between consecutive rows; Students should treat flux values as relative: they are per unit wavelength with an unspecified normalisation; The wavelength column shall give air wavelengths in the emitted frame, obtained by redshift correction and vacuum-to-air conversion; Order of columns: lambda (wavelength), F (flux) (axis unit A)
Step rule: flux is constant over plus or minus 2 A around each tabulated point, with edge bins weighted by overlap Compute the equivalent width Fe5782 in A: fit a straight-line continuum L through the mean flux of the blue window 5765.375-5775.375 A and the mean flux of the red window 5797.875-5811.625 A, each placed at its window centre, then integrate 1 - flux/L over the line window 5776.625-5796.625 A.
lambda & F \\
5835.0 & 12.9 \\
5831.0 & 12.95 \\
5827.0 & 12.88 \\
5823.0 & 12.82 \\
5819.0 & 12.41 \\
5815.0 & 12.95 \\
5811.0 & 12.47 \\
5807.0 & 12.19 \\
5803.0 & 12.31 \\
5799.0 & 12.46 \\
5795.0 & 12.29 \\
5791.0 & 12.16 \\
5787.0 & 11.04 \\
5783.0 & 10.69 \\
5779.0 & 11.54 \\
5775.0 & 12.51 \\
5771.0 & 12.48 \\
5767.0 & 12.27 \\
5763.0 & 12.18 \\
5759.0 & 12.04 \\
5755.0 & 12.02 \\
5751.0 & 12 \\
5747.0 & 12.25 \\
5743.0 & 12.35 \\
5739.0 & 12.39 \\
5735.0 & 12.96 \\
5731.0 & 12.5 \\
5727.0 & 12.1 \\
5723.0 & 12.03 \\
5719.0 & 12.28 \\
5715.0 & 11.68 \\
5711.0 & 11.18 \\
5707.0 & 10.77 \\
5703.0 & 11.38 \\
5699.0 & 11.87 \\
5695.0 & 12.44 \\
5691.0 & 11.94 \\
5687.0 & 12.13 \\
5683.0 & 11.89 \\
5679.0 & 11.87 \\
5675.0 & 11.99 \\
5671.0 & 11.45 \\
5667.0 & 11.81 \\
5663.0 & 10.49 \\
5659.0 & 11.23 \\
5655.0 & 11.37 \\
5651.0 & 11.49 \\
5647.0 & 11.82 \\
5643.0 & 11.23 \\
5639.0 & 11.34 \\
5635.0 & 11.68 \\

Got 1.3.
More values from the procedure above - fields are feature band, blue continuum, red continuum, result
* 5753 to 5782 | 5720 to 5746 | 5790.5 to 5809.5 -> 0.6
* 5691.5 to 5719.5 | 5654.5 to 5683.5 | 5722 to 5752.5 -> 0.7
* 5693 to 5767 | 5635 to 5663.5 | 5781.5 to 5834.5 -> -1.2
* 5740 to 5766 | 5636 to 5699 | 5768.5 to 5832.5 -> -0.3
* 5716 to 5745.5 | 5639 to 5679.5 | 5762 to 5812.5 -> -1.4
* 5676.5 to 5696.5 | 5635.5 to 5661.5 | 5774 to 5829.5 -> -0.8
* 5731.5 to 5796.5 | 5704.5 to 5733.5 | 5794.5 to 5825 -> 0.3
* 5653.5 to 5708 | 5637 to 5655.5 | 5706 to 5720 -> -0.8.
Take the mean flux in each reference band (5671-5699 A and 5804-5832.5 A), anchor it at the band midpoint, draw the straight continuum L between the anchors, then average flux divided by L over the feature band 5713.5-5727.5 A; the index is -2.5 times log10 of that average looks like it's 0.01 mag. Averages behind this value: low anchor 12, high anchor 12.6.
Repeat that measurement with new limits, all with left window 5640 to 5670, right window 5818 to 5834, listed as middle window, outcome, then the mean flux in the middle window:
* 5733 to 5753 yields -0.03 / 12.4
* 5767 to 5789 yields 0.06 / 11.7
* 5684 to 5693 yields -0.04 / 12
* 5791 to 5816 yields 0.02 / 12.4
